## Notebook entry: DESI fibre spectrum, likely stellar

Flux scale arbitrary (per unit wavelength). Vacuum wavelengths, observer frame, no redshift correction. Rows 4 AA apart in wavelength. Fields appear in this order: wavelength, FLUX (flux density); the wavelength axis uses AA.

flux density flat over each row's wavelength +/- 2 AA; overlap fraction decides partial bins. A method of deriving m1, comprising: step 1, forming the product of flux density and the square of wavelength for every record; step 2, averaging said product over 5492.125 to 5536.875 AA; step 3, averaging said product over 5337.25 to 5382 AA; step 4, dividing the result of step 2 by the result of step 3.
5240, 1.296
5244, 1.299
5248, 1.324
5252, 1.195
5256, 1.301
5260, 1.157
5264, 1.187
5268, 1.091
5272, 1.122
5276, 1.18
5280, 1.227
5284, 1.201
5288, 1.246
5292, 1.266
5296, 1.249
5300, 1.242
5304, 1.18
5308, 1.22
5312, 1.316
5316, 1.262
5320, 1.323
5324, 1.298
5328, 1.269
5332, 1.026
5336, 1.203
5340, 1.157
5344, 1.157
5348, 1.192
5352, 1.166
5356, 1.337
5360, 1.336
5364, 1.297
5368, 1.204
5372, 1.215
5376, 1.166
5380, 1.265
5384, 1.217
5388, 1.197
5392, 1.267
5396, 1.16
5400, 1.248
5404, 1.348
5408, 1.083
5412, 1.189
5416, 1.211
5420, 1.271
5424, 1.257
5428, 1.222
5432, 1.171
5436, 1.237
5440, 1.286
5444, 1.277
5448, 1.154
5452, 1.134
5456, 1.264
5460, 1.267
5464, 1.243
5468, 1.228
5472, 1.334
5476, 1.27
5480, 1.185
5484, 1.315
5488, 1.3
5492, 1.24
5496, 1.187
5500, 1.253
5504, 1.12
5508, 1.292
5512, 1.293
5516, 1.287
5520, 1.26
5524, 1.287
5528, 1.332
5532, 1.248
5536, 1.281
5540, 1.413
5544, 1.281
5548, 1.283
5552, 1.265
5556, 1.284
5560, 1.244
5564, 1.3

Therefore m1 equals 1.1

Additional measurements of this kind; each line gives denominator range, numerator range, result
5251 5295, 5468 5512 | 1.13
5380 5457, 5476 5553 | 1.08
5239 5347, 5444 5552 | 1.11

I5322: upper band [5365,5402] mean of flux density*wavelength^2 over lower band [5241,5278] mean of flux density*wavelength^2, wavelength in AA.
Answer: 1.1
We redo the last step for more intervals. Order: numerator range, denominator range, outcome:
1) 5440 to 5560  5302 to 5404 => 1.08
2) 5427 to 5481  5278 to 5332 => 1.05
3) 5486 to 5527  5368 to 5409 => 1.07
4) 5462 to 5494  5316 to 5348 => 1.11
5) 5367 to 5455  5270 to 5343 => 1.04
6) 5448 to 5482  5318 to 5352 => 1.08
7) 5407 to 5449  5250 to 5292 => 1.08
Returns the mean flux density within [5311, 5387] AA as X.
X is 1.23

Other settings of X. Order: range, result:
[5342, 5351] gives 1.17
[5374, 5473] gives 1.23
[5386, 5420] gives 1.22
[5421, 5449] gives 1.23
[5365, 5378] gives 1.2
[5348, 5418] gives 1.23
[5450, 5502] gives 1.25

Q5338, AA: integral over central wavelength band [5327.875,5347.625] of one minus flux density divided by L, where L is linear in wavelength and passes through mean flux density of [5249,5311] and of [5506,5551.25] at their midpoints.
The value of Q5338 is 1.2 AA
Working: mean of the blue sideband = 1.21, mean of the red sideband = 1.3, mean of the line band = 1.15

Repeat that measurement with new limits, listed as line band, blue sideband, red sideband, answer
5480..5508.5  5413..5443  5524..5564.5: 0.7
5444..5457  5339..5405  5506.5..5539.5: 0.7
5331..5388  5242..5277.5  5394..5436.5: 0.0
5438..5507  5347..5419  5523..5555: 1.6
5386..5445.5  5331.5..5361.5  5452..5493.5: 0.3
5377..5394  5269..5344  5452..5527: 0.0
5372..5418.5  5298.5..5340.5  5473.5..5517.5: 0.9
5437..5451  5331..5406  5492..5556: 0.2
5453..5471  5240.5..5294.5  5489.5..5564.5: 0.1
